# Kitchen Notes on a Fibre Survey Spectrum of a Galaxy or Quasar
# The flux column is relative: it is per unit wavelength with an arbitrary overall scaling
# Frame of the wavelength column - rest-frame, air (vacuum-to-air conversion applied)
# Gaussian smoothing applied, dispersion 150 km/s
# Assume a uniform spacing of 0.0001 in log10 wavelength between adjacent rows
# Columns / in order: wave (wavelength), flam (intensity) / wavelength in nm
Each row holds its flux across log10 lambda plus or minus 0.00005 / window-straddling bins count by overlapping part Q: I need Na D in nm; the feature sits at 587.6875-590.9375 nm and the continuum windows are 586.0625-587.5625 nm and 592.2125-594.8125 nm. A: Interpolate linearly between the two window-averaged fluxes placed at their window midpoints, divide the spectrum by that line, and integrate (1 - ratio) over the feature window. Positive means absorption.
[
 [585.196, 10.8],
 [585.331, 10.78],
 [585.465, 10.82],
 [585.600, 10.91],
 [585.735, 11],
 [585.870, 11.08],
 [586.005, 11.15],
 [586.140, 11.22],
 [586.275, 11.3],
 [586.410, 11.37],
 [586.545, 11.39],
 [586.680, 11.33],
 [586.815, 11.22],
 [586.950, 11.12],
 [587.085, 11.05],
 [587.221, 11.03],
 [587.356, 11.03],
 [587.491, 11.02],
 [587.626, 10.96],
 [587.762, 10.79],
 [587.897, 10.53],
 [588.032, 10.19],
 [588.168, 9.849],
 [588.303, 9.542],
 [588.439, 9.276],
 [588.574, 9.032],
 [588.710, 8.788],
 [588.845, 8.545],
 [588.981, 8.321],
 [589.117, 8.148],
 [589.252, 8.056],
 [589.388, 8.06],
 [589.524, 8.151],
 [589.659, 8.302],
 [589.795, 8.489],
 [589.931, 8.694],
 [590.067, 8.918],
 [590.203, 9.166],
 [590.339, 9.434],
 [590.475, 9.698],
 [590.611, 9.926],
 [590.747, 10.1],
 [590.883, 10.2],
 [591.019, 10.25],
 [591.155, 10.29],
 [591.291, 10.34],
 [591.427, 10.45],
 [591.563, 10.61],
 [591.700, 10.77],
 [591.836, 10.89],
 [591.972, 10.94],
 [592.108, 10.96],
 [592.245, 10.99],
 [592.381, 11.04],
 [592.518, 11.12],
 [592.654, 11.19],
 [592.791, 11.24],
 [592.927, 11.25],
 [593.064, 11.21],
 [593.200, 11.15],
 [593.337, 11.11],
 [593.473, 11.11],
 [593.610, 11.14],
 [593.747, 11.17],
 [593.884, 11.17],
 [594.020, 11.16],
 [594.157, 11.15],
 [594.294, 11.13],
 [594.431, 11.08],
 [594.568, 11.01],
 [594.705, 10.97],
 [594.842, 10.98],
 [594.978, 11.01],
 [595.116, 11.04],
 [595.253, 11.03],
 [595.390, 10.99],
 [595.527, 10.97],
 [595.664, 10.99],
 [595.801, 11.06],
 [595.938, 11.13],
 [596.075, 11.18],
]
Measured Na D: 0.58 nm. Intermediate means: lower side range 11.2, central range 9.17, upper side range 11.1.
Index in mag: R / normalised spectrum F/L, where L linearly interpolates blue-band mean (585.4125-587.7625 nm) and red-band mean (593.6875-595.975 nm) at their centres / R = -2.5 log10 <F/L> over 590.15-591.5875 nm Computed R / 0.11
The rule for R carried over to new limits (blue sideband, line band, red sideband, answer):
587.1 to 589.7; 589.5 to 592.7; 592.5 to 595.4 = 0.03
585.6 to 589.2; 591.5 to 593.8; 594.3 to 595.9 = -0.02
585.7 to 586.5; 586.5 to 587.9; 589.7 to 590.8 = -0.04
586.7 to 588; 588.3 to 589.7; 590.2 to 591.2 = 0.22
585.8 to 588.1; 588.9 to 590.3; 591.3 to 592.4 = 0.28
